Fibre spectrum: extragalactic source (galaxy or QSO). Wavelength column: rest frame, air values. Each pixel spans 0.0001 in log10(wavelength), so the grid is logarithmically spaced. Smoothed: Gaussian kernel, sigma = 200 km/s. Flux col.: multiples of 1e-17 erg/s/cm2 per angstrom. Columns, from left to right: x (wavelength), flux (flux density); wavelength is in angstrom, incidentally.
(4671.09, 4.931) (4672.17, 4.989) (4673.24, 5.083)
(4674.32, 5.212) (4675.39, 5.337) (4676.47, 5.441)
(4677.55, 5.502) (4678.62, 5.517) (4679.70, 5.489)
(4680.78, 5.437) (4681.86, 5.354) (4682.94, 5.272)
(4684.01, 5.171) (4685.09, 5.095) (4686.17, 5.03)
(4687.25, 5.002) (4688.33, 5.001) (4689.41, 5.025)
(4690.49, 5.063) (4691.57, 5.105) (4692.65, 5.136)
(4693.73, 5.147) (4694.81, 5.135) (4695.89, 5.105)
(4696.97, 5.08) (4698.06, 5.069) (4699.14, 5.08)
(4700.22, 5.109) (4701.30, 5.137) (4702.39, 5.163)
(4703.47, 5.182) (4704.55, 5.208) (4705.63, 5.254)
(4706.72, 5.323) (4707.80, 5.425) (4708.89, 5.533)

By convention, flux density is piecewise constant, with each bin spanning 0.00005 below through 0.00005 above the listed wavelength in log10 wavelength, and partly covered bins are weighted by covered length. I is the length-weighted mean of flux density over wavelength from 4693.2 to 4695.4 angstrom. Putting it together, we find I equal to 5.14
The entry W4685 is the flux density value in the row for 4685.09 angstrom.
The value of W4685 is 5.095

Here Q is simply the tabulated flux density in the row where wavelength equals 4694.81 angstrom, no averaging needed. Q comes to 5.135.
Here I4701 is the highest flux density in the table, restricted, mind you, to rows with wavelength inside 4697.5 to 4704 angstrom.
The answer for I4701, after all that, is 5.182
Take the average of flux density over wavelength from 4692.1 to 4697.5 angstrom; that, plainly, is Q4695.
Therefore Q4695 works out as 5.12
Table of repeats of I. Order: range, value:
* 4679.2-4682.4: 5.42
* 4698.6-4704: 5.14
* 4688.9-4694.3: 5.1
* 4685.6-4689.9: 5.01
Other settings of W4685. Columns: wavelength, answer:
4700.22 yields 5.109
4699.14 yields 5.08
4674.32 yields 5.212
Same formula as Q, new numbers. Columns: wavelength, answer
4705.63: 5.254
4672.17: 4.989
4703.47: 5.182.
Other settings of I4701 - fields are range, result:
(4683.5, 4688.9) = 5.171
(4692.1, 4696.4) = 5.147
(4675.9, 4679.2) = 5.517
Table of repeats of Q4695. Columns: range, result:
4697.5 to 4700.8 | 5.08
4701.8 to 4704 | 5.16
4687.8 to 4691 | 5.03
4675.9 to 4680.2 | 5.48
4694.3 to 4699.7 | 5.09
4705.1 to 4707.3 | 5.29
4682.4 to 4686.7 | 5.15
